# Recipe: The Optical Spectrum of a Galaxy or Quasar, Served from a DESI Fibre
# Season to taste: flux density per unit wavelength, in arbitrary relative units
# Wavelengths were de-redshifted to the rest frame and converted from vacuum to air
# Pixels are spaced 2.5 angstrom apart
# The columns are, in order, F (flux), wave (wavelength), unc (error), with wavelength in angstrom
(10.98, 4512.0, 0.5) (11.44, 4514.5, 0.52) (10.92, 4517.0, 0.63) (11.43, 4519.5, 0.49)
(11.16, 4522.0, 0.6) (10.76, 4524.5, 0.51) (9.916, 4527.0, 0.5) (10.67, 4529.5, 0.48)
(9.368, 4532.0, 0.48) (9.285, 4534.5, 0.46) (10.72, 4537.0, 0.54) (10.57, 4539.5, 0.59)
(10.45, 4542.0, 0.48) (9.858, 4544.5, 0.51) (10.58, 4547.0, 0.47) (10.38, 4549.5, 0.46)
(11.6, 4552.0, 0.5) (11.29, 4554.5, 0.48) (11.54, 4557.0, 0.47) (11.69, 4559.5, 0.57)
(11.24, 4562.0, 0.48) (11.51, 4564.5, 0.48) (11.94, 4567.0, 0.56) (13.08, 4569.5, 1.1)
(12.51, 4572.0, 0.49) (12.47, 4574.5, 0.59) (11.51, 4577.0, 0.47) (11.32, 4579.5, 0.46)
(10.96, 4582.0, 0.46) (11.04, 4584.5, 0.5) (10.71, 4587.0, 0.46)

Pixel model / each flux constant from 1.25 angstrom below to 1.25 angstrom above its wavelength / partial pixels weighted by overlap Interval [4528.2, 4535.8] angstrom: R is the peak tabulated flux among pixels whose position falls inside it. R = 10.67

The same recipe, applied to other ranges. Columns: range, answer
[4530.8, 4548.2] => 10.72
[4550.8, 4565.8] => 11.69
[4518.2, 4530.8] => 11.43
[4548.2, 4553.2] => 11.6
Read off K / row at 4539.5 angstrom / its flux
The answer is 10.57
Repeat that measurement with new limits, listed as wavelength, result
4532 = 9.368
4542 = 10.45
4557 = 11.54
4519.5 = 11.43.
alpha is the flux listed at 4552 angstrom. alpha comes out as 11.6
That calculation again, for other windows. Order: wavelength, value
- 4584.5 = 11.04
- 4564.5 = 11.51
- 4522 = 11.16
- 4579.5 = 11.32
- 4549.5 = 10.38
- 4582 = 10.96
